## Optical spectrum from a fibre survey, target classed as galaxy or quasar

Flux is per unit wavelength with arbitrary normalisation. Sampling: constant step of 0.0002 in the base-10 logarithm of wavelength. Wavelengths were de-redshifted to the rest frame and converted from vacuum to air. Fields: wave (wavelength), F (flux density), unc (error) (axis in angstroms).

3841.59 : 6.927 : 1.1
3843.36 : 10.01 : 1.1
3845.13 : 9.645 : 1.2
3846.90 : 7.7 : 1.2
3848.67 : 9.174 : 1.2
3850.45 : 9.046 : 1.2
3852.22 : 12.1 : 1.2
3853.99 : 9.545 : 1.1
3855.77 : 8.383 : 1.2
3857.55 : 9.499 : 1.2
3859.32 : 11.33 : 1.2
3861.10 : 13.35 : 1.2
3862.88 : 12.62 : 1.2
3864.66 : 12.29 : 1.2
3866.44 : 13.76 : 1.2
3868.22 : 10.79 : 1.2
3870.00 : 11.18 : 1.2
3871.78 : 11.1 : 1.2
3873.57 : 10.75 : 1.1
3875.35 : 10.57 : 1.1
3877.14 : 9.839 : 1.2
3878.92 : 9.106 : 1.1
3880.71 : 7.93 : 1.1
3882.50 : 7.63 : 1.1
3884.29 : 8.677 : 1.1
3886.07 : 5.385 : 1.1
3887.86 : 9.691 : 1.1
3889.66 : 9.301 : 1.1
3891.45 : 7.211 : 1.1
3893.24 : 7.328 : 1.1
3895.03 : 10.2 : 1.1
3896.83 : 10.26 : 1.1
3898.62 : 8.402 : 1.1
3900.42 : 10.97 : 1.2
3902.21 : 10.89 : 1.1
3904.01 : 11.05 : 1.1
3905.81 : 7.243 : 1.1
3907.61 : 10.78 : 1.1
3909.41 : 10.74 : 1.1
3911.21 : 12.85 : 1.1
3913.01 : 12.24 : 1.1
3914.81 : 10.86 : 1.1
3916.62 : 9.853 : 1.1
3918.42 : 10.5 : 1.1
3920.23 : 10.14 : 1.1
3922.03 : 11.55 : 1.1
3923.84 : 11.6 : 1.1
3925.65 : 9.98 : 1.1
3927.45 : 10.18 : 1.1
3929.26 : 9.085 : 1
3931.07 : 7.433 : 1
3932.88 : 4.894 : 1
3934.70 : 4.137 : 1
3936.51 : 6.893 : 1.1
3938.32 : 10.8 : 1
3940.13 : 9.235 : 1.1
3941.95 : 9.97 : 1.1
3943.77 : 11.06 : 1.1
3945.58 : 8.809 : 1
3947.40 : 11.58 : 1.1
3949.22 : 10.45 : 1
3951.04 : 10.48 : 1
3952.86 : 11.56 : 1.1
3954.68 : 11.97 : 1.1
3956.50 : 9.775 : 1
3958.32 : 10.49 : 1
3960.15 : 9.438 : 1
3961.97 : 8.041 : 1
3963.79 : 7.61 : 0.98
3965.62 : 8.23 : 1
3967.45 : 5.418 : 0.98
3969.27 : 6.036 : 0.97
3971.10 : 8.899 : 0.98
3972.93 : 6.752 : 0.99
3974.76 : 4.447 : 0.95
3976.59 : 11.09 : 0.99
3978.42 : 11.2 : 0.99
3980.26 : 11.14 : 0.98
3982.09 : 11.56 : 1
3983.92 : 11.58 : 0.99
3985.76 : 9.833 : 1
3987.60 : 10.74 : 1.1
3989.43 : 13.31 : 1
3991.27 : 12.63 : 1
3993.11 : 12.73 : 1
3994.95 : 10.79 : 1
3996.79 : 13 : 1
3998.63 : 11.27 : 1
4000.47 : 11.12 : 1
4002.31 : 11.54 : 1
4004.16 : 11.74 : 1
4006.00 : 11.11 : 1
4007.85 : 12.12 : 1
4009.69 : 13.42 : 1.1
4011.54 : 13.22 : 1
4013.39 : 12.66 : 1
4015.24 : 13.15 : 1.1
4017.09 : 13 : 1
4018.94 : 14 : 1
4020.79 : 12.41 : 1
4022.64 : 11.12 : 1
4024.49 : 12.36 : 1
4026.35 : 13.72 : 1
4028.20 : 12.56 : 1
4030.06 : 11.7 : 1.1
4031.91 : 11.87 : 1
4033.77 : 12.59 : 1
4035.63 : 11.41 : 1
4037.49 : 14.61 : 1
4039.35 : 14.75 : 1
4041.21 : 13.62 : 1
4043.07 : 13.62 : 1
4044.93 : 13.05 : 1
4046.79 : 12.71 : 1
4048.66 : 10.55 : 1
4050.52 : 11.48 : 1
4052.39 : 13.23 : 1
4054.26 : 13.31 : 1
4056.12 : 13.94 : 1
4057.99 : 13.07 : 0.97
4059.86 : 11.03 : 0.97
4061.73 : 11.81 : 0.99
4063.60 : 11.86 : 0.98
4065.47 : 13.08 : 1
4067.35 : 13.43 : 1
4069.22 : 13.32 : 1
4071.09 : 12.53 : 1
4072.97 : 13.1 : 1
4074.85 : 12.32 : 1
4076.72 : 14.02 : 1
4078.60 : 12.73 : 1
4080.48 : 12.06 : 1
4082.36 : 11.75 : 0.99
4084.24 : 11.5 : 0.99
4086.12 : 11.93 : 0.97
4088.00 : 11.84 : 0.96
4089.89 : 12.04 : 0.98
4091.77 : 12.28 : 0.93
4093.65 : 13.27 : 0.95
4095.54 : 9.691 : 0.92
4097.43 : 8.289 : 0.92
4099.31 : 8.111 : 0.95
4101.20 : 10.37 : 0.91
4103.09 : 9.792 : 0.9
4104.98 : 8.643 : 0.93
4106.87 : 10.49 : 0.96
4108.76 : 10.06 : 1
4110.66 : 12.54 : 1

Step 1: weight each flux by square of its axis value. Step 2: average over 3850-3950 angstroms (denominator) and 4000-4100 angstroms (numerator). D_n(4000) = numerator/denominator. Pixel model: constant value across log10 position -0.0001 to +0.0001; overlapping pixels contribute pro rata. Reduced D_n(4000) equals 1.35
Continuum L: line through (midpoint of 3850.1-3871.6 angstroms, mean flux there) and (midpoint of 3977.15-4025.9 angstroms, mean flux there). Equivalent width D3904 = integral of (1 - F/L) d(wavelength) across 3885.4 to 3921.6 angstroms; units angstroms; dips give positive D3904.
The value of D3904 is 5.1 angstroms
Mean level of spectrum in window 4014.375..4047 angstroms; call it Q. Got 12.9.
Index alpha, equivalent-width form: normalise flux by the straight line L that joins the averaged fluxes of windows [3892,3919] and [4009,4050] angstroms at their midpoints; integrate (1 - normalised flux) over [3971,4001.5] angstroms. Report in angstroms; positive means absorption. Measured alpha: 3.0 angstroms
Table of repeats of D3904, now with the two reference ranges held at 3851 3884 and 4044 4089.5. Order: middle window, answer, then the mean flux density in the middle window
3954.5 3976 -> 6.6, 8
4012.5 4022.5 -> -0.7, 12.9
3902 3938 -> 4.7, 9.64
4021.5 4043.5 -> -1.2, 12.8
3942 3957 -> 0.9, 10.7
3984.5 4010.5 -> 0.1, 11.8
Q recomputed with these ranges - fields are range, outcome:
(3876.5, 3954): 9.51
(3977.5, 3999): 11.7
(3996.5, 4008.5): 11.6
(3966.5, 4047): 11.6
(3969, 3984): 9.19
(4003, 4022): 12.6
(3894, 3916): 10.5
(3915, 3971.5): 9.25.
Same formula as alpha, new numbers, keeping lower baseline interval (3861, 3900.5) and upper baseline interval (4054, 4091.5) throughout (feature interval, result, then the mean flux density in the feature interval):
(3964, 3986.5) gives 4.8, 8.8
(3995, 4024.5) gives -1.6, 12.3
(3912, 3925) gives -0.8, 11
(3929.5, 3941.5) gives 3.6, 7.44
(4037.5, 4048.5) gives -1.2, 13.4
